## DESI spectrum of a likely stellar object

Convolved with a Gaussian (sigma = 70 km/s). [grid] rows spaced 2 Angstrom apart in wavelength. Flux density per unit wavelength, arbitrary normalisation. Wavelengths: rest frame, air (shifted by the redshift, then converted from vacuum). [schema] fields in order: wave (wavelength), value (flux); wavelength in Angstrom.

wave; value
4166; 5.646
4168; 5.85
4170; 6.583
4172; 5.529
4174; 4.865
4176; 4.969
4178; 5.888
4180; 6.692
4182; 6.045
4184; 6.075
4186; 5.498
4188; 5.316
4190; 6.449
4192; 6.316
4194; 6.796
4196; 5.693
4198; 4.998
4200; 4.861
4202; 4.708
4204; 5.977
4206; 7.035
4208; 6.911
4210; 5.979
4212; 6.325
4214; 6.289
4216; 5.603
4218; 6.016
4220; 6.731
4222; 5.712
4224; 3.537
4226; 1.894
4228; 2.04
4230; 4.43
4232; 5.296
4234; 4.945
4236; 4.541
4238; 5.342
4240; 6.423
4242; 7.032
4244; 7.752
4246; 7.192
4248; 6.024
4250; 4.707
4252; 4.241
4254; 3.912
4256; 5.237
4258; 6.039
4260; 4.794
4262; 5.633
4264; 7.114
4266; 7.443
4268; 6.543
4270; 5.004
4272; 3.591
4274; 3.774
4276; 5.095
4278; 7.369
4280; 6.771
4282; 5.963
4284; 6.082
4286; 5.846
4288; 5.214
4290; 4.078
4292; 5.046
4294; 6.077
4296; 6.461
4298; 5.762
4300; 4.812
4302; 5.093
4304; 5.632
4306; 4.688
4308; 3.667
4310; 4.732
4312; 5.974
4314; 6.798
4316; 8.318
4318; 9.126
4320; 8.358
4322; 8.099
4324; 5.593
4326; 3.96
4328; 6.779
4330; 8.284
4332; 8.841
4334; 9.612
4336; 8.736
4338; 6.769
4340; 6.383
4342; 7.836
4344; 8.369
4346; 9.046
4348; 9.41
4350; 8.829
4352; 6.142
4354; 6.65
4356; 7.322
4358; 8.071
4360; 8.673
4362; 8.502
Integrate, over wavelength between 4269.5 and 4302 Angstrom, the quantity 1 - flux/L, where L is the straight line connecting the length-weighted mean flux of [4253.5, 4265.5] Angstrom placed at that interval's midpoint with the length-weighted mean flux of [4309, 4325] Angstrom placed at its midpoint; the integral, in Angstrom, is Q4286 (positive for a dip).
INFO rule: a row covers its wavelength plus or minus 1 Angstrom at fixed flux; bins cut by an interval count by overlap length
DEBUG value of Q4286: 4.5 Angstrom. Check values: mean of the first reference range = 5.6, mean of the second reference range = 7.12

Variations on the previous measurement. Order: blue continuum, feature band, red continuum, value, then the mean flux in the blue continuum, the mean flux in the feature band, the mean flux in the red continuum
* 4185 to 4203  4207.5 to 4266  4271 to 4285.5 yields 1.2 Angstrom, 5.63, 5.46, 5.53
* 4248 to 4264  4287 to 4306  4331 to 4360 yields 3.3 Angstrom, 5.14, 5.32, 8.02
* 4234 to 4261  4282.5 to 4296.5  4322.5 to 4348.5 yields 2.2 Angstrom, 5.61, 5.53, 7.64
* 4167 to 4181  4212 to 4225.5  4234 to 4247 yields 1.2 Angstrom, 5.77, 5.56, 6.27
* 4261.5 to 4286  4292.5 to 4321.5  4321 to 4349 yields 3.2 Angstrom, 5.87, 6.12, 7.69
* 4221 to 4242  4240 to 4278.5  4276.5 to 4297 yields -3.9 Angstrom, 4.54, 5.71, 5.87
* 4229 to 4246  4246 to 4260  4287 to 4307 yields 1.3 Angstrom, 5.81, 5.16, 5.29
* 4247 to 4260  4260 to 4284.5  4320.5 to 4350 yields -0.8 Angstrom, 5.01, 5.82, 7.74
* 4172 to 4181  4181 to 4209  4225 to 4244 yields -2.9 Angstrom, 5.6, 5.91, 4.82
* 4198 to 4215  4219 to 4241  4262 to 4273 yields 4.9 Angstrom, 5.95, 4.63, 5.91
